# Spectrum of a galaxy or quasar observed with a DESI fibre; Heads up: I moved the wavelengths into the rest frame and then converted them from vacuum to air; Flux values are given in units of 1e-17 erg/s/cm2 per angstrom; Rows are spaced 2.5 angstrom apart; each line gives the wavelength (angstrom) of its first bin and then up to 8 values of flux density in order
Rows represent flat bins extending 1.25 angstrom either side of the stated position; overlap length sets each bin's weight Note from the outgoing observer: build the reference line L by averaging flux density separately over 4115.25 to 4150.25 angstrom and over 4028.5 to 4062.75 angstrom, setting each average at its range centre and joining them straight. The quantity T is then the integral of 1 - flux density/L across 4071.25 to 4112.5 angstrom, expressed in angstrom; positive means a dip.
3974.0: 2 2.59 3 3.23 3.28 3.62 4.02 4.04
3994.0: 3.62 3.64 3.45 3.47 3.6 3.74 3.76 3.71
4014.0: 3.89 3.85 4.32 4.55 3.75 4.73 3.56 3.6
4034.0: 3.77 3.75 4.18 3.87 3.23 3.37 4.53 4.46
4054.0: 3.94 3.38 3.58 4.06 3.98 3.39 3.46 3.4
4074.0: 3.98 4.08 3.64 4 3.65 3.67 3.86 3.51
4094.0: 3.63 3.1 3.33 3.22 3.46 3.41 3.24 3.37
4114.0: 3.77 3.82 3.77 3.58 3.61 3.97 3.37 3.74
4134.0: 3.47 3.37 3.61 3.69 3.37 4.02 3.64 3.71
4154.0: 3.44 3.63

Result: 1.7 angstrom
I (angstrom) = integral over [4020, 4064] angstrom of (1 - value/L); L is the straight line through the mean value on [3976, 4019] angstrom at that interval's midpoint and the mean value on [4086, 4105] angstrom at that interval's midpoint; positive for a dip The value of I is -4.6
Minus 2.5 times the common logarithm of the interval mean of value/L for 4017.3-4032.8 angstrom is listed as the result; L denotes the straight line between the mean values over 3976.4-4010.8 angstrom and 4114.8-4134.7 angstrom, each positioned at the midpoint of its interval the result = -0.14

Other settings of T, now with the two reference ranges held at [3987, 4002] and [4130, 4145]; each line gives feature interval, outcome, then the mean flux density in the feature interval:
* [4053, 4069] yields -0.3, 3.7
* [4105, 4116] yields 0.3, 3.47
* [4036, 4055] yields -1.4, 3.92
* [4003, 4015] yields -0.1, 3.74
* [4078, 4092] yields -0.5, 3.73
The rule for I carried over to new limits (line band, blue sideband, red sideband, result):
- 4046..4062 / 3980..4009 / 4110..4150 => -1.32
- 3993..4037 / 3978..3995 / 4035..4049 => -1.97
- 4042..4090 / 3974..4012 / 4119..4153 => -3.02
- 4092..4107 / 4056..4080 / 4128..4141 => 1.06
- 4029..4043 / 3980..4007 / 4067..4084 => -0.49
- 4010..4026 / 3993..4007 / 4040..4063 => -1.63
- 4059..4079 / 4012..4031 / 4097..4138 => 0.26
